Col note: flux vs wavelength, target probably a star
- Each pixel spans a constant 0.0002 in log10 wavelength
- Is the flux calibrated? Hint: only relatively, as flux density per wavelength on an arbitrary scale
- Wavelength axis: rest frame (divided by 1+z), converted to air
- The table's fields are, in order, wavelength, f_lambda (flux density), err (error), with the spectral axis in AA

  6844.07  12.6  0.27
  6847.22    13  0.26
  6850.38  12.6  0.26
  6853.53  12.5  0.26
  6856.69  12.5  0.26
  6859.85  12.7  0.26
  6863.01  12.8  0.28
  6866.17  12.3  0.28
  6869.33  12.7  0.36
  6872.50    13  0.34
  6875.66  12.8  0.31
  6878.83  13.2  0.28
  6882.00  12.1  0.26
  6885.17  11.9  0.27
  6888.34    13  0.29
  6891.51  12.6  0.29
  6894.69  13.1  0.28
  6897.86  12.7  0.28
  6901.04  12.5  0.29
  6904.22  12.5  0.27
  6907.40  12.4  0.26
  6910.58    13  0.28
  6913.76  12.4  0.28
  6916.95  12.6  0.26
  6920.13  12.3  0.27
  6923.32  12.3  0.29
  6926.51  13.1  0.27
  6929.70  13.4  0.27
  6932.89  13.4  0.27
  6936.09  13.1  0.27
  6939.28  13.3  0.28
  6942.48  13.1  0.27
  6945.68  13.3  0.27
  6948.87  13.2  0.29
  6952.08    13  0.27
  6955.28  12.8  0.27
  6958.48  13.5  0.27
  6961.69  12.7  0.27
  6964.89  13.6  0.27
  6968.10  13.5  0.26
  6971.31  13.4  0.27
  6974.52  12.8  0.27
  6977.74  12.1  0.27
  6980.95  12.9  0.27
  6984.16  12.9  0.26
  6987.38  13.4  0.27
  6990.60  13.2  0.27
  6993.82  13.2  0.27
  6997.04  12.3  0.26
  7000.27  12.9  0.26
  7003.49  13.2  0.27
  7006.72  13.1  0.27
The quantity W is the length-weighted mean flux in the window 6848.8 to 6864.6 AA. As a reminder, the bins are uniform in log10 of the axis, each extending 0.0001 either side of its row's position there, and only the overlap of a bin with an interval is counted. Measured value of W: 12.6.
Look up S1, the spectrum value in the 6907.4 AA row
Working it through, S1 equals 12.4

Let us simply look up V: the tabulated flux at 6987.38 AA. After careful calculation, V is 13.4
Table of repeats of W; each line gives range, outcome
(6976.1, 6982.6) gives 12.5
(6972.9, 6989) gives 12.8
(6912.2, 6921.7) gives 12.4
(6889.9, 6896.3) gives 12.9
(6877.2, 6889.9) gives 12.5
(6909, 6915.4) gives 12.7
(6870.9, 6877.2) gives 12.9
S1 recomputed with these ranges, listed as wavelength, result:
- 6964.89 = 13.6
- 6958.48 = 13.5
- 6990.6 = 13.2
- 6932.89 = 13.4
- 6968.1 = 13.5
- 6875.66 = 12.8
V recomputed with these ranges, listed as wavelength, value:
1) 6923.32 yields 12.3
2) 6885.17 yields 11.9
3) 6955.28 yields 12.8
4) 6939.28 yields 13.3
